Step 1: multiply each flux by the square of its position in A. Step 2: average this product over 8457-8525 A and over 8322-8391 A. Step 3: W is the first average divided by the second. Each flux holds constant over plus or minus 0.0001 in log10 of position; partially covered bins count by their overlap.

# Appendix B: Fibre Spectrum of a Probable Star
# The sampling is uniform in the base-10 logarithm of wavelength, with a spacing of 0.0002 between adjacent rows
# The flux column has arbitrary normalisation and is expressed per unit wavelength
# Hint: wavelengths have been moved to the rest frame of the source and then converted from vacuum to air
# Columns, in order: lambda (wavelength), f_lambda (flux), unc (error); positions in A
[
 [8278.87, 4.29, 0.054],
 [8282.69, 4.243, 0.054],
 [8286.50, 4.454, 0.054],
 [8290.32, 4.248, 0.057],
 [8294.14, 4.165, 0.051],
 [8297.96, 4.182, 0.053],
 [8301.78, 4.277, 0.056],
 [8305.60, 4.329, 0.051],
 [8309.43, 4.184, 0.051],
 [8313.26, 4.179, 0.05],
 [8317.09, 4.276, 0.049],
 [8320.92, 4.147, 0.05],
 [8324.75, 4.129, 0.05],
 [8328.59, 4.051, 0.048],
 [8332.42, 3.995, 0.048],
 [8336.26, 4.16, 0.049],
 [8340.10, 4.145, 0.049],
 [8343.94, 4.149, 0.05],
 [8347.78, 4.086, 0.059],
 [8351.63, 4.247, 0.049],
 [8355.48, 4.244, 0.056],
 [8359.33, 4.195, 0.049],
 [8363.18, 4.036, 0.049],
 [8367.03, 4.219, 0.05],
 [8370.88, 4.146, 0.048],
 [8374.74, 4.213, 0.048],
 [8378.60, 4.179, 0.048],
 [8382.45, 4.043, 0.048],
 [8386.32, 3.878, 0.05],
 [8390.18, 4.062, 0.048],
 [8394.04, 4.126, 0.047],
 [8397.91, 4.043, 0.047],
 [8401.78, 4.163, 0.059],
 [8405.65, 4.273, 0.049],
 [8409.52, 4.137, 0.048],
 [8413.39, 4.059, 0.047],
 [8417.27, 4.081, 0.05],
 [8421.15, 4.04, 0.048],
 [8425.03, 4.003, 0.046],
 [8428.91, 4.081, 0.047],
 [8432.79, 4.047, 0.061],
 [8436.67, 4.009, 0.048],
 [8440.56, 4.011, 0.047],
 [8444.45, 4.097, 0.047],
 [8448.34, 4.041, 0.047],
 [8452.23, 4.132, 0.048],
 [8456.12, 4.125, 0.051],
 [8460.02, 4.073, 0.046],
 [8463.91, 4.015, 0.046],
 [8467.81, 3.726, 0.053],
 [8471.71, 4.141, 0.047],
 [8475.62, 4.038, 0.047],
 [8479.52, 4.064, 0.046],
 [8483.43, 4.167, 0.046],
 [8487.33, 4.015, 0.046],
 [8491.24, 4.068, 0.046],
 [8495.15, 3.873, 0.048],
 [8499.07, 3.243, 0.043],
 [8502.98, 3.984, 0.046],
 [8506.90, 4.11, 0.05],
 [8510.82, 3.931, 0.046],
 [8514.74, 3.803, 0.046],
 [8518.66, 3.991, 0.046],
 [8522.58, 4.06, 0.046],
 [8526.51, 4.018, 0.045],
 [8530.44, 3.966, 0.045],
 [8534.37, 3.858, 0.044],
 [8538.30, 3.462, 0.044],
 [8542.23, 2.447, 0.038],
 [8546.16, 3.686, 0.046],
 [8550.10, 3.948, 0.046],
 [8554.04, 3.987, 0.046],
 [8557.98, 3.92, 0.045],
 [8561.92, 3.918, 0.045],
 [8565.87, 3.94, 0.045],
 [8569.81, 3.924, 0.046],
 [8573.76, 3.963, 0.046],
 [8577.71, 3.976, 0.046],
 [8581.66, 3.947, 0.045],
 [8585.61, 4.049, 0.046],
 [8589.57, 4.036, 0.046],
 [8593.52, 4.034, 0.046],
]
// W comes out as 0.99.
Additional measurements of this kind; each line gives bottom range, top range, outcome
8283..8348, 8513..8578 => 0.96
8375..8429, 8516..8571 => 0.96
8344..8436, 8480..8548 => 0.95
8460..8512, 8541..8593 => 0.99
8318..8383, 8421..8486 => 1.00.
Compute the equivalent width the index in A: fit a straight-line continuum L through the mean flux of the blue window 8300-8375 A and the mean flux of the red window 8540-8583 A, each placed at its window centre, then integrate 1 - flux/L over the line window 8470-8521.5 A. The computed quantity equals -0.80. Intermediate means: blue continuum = 4.17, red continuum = 3.78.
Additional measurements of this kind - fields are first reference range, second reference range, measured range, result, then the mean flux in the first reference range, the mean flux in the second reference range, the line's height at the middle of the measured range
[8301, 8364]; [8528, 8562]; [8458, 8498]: -1.7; 4.17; 3.68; 3.83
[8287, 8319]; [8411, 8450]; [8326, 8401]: 0.6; 4.24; 4.05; 4.15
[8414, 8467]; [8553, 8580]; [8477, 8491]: -0.2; 4.05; 3.95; 4.01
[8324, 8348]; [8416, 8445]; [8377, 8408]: -0.2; 4.1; 4.04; 4.07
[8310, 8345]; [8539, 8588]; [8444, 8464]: -0.6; 4.14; 3.8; 3.96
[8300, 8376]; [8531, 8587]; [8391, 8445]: -0.7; 4.17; 3.79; 4.03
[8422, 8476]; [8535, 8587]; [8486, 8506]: 0.4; 4.04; 3.78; 3.93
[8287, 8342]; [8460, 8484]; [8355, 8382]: -0.2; 4.18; 4.02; 4.13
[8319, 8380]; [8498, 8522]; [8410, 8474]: -0.8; 4.15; 3.88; 3.99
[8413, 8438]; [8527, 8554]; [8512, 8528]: -1.2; 4.05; 3.62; 3.69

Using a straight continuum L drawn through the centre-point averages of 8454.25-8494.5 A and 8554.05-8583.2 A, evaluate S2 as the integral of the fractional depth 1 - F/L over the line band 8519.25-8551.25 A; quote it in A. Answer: 2.3 A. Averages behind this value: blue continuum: 4.04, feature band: 3.69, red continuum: 3.94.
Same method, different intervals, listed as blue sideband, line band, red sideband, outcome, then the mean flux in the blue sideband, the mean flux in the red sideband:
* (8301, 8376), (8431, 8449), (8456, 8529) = -0.03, 4.17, 3.97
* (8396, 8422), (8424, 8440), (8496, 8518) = 0.05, 4.12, 3.83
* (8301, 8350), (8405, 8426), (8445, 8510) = -0.17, 4.16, 3.99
